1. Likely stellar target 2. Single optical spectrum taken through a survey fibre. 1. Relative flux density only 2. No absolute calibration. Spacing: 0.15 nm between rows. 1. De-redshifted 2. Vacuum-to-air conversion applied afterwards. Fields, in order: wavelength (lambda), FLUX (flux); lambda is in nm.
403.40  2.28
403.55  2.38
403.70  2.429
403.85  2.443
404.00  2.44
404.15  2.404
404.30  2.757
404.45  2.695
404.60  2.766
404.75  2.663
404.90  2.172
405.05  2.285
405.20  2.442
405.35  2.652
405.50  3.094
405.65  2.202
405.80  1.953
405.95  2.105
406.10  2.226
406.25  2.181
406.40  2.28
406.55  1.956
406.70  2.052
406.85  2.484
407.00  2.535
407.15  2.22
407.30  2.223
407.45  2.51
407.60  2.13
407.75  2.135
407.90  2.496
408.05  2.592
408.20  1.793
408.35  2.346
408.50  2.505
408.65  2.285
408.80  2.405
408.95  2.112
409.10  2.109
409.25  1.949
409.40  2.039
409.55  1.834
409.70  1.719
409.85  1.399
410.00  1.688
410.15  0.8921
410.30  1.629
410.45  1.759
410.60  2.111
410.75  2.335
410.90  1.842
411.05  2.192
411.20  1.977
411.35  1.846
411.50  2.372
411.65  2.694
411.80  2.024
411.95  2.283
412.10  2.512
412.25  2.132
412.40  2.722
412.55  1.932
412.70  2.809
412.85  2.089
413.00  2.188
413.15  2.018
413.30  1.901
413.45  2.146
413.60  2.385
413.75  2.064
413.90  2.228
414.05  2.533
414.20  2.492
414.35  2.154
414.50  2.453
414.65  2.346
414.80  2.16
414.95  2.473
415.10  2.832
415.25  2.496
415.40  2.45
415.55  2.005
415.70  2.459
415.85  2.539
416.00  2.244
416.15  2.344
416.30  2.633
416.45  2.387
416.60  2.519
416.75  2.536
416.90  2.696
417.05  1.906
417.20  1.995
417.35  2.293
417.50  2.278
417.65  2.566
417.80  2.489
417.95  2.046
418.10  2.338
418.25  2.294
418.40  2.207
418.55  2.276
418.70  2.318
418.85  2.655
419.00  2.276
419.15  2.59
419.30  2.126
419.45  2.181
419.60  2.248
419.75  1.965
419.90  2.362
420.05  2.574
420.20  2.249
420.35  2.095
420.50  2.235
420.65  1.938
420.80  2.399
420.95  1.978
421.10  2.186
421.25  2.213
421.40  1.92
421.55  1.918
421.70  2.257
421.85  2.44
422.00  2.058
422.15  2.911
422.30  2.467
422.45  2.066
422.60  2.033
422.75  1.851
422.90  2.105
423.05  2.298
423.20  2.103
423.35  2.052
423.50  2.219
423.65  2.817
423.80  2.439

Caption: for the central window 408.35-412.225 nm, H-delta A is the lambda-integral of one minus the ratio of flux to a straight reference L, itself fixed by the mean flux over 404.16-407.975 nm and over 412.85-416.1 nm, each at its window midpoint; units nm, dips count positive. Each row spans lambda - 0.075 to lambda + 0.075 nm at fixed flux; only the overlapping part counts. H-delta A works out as 0.51 nm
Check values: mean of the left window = 2.37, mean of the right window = 2.31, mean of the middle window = 2.03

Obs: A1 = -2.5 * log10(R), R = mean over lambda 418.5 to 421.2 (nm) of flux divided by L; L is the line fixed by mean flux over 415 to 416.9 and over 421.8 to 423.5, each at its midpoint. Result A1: 0.03 mag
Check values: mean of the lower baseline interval 2.46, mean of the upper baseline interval 2.21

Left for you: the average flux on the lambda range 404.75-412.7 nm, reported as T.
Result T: 2.17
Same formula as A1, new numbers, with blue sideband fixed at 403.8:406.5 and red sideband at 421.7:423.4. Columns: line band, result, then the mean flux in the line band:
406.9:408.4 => 0.04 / 2.3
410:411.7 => 0.21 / 1.95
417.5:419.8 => -0.02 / 2.31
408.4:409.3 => 0.07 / 2.24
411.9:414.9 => 0.02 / 2.28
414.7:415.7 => -0.04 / 2.41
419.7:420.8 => 0.01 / 2.22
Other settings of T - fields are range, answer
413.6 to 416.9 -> 2.4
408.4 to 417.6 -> 2.2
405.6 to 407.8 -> 2.21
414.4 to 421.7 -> 2.3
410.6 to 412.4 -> 2.22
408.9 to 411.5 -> 1.86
